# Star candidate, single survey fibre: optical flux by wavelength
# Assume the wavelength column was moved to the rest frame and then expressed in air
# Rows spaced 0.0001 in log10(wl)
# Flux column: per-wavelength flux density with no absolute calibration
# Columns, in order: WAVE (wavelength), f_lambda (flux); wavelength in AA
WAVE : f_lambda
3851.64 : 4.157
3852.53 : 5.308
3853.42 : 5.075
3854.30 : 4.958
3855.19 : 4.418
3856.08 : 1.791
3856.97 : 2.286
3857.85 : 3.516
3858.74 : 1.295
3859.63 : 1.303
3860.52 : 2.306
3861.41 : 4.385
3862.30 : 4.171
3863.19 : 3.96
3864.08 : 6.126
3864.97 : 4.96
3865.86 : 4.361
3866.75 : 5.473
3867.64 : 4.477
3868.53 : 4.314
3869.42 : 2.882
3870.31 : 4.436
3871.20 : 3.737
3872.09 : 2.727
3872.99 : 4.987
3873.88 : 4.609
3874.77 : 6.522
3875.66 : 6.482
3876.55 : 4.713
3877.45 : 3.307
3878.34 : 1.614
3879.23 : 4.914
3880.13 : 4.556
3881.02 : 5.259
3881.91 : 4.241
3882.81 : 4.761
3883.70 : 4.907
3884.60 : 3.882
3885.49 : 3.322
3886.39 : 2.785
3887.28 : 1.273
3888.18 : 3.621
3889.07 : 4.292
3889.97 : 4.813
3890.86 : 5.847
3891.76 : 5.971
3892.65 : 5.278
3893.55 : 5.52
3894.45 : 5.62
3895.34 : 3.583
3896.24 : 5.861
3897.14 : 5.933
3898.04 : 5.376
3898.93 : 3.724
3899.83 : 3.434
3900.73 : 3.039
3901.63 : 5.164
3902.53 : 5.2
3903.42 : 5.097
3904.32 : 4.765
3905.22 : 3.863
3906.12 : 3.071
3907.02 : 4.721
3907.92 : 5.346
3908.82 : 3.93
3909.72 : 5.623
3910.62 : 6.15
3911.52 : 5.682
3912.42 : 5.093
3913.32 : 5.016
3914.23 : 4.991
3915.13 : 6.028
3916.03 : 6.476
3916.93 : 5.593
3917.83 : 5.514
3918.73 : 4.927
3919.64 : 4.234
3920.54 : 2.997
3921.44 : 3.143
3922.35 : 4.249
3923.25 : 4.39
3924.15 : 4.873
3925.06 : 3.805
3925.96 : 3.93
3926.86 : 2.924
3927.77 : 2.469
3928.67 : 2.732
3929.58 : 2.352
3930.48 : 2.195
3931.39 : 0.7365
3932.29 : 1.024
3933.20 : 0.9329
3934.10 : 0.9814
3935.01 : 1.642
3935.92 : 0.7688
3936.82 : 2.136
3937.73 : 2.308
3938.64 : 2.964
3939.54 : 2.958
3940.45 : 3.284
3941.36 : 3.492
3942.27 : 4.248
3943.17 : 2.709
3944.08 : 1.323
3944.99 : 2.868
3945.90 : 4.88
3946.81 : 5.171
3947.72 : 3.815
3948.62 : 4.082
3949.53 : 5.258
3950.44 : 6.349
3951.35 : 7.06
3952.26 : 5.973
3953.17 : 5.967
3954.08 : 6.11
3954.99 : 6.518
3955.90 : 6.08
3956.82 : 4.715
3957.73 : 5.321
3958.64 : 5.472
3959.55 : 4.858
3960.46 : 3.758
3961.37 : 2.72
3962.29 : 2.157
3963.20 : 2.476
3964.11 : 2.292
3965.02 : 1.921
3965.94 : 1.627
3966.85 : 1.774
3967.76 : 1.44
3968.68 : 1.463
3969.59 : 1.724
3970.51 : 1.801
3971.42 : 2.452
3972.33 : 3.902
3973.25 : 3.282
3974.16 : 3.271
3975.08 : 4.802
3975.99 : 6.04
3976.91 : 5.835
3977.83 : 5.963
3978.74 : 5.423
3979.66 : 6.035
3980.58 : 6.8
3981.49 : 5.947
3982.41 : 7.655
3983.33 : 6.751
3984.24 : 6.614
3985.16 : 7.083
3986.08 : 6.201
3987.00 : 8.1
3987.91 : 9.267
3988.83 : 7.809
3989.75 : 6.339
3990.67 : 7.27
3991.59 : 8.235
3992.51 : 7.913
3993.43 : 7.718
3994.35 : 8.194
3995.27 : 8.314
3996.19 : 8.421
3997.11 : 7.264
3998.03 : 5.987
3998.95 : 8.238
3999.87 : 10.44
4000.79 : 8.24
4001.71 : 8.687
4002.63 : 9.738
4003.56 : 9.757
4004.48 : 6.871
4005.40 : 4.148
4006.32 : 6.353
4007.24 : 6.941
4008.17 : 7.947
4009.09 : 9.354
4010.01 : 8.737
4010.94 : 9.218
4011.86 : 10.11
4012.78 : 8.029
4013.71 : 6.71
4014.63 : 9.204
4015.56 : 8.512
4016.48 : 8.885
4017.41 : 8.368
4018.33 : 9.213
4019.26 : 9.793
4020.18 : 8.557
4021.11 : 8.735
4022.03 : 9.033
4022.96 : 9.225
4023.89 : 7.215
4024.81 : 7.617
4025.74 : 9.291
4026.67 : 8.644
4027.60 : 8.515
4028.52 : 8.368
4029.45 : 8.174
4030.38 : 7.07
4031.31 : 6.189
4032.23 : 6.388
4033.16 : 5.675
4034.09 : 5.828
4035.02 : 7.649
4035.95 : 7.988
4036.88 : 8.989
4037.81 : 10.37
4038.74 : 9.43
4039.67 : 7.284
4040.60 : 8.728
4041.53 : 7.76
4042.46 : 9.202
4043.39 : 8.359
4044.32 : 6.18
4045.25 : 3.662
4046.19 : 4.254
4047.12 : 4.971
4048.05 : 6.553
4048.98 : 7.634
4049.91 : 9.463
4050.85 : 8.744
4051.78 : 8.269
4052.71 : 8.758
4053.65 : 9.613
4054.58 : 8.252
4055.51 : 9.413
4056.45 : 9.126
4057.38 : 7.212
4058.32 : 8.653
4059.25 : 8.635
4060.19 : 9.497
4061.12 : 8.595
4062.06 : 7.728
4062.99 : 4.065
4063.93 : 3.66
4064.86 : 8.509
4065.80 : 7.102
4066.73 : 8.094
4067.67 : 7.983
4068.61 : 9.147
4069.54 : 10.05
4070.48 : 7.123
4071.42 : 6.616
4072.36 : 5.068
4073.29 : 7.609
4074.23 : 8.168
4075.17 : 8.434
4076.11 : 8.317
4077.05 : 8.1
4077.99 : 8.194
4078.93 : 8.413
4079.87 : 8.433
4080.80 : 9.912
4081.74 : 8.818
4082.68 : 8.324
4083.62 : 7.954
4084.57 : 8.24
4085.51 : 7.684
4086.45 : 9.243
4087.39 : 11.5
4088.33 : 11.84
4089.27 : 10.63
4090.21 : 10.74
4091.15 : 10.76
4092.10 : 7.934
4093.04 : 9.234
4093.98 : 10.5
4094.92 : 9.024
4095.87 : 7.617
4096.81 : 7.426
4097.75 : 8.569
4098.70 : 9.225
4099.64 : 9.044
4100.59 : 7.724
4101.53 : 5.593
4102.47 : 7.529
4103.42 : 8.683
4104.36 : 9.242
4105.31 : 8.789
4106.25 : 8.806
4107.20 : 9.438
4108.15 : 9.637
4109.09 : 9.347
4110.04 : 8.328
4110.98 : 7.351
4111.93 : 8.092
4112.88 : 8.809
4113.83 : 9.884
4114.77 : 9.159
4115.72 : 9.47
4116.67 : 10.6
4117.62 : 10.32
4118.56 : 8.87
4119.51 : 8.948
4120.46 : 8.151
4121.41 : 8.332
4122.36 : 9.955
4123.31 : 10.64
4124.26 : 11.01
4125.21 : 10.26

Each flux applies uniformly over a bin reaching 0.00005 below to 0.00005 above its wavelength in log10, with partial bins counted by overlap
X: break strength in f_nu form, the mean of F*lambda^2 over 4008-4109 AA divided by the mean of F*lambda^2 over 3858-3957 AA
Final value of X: 2.15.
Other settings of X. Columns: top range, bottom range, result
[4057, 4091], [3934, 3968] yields 2.38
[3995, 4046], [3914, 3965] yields 2.21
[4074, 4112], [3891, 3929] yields 2.07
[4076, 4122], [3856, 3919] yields 2.23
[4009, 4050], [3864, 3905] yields 1.90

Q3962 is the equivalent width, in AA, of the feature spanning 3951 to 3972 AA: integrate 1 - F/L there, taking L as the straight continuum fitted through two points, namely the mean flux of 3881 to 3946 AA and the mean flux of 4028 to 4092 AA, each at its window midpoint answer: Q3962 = 6.0 AA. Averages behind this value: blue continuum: 3.93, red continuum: 8.05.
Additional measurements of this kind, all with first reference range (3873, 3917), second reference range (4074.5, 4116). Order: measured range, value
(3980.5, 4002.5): -3.2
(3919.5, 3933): 5.9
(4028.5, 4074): 1.8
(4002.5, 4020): -2.9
